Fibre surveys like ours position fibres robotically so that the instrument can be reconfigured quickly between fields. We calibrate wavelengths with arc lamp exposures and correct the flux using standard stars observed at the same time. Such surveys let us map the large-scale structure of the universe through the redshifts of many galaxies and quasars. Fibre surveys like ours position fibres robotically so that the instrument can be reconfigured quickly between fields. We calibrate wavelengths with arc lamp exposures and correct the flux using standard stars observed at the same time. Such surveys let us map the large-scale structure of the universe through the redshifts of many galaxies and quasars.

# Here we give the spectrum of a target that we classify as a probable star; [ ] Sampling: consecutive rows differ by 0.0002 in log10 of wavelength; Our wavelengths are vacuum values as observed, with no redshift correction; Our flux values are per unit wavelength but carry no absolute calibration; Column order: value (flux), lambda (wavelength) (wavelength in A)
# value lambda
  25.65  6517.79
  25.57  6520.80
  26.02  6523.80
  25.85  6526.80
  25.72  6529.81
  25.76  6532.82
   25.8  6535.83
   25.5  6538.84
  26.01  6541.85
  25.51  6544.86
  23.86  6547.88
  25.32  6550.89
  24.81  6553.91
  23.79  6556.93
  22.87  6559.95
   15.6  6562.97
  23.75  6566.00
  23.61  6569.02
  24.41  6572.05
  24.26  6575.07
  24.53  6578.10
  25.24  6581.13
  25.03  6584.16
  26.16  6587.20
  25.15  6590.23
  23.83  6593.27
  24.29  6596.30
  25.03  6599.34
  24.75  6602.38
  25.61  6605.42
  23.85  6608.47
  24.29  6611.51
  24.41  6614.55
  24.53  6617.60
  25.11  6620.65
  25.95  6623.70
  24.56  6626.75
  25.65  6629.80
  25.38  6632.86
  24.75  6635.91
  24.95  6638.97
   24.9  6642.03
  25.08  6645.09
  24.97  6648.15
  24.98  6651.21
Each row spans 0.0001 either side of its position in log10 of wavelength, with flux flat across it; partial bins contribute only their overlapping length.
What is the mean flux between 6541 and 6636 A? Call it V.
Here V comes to 24.4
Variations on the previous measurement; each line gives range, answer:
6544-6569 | 23.1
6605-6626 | 24.8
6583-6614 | 24.8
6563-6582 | 23.6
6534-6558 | 25.1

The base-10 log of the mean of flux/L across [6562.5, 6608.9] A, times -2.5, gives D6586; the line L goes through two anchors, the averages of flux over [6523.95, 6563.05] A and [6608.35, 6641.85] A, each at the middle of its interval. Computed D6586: 0.02 mag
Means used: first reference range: 24.7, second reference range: 24.9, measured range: 24.3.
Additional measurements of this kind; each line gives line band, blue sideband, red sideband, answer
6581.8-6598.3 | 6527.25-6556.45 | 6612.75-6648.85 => 0.011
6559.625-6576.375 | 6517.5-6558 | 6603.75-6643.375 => 0.130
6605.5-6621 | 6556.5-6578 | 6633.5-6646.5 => -0.017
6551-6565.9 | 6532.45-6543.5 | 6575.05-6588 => 0.145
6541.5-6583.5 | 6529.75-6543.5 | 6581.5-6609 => 0.070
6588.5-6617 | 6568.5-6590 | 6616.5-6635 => 0.018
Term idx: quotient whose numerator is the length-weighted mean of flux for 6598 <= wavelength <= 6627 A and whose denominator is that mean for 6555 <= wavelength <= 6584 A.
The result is 1.07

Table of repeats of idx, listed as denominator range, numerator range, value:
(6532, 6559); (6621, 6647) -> 1.00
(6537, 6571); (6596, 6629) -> 1.05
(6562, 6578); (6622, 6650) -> 1.10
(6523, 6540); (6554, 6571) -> 0.86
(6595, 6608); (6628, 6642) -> 1.01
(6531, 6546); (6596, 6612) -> 0.96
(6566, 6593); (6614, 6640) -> 1.01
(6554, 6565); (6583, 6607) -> 1.17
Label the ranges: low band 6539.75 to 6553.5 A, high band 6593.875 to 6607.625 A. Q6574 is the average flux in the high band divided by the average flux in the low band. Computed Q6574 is 1.0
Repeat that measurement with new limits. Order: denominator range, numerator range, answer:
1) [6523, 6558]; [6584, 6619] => 0.98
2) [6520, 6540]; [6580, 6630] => 0.97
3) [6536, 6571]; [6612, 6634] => 1.05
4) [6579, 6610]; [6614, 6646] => 1.01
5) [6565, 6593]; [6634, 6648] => 1.01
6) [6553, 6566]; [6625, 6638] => 1.15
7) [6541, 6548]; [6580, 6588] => 1.00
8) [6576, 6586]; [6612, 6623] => 0.99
